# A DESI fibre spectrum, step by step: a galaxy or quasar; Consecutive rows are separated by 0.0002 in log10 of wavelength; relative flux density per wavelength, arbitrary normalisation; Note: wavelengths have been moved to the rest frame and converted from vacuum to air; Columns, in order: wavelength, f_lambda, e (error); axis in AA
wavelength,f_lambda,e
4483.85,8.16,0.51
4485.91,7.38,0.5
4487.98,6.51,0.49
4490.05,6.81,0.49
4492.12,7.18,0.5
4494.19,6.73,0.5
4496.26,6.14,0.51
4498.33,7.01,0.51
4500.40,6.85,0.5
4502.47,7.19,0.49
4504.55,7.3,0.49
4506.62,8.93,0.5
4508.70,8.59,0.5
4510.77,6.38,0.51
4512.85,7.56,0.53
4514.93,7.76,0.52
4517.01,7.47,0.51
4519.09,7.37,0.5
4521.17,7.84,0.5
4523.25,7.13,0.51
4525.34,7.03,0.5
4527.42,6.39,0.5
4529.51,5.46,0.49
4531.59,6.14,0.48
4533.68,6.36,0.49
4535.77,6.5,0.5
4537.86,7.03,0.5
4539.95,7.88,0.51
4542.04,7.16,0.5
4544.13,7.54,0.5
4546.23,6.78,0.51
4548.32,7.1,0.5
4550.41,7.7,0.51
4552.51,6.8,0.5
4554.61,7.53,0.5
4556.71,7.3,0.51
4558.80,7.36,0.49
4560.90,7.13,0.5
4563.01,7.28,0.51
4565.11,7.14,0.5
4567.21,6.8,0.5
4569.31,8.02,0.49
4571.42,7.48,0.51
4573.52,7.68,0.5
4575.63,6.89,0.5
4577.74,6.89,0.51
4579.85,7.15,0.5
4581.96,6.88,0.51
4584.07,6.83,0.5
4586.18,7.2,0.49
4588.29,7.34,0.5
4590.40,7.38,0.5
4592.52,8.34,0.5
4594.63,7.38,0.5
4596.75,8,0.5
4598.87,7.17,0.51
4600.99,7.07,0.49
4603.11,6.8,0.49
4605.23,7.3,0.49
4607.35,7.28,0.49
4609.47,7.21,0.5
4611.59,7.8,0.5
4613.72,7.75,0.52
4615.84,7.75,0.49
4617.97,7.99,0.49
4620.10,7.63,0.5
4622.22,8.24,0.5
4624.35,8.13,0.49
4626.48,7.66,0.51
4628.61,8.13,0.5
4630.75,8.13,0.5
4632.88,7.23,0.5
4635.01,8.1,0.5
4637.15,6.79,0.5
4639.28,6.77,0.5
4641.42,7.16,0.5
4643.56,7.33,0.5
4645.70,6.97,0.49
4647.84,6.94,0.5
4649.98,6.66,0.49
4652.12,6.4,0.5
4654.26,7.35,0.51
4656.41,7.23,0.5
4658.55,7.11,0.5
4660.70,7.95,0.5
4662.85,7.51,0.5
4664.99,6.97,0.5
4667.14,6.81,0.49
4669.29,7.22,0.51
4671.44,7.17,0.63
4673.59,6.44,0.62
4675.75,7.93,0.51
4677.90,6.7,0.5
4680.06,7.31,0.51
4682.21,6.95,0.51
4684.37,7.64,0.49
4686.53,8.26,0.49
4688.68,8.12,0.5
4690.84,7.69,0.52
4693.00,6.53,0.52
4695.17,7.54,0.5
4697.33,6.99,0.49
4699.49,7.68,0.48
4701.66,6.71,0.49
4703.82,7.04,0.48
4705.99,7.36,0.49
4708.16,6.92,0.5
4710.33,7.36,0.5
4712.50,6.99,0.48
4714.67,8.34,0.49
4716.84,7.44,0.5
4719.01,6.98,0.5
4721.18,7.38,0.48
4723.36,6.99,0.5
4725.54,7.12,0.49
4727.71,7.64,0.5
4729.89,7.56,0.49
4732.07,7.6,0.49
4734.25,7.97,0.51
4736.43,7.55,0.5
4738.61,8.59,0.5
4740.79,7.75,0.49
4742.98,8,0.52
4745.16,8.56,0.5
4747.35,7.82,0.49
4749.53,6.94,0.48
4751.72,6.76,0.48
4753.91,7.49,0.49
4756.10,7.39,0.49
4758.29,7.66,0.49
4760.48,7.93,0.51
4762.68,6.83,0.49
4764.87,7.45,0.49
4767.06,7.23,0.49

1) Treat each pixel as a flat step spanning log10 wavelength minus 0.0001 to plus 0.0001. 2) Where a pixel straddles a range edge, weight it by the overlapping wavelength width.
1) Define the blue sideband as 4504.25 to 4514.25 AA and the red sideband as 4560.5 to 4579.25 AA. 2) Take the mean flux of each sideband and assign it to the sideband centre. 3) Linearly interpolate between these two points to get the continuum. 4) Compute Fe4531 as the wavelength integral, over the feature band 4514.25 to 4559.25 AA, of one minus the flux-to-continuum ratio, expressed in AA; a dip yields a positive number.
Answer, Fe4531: 2.9 AA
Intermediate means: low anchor 7.79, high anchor 7.26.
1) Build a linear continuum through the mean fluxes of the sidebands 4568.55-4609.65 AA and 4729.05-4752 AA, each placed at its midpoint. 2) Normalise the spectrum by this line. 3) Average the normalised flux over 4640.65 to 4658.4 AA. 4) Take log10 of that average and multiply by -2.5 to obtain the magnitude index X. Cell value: 0.073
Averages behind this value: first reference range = 7.31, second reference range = 7.77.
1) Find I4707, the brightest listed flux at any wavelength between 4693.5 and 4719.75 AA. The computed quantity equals 8.34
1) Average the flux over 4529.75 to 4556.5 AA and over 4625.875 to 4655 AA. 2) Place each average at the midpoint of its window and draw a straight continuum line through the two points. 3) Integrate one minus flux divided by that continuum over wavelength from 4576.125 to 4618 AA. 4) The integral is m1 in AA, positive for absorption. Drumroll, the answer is -1.2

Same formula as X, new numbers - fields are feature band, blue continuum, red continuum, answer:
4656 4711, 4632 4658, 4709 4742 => 0.00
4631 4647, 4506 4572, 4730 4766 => 0.03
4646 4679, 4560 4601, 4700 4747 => 0.05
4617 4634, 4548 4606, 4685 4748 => -0.07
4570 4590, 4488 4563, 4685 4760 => 0.01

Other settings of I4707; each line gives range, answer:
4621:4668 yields 8.24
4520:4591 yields 8.02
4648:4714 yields 8.26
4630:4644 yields 8.13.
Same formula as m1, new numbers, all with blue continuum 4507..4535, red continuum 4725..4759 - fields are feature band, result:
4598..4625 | -0.8 AA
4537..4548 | -0.2 AA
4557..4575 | -0.4 AA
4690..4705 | 0.8 AA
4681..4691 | -0.3 AA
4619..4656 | 0.0 AA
